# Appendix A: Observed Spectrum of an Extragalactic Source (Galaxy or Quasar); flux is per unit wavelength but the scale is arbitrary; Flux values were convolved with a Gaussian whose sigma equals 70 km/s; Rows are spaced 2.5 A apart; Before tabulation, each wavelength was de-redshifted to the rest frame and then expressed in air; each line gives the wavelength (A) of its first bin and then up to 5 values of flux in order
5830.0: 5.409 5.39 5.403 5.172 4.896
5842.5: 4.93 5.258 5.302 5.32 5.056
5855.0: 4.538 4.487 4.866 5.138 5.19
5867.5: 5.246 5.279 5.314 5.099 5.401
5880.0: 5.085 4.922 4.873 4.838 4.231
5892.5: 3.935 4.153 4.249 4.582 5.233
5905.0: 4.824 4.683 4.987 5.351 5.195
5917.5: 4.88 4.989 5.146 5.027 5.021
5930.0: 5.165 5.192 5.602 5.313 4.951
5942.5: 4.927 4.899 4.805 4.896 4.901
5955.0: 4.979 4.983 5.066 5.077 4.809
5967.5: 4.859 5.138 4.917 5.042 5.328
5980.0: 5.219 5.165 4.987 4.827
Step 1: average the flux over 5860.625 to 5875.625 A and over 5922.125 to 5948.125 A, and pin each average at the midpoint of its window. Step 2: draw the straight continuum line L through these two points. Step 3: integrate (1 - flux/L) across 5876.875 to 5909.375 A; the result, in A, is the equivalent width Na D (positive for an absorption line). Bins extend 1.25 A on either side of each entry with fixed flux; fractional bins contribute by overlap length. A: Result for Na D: 3.01 A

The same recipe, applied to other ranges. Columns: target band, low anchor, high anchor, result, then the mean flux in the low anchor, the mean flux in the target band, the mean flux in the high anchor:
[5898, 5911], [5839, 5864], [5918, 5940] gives 0.7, 4.98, 4.82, 5.16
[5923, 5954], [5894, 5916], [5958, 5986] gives -0.8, 4.81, 5.06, 5.05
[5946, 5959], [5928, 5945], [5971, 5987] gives 0.6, 5.16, 4.92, 5.1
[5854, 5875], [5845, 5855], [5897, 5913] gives 0.2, 5.14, 5.02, 4.85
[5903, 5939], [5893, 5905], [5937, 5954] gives -2.8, 4.54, 5.1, 4.94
